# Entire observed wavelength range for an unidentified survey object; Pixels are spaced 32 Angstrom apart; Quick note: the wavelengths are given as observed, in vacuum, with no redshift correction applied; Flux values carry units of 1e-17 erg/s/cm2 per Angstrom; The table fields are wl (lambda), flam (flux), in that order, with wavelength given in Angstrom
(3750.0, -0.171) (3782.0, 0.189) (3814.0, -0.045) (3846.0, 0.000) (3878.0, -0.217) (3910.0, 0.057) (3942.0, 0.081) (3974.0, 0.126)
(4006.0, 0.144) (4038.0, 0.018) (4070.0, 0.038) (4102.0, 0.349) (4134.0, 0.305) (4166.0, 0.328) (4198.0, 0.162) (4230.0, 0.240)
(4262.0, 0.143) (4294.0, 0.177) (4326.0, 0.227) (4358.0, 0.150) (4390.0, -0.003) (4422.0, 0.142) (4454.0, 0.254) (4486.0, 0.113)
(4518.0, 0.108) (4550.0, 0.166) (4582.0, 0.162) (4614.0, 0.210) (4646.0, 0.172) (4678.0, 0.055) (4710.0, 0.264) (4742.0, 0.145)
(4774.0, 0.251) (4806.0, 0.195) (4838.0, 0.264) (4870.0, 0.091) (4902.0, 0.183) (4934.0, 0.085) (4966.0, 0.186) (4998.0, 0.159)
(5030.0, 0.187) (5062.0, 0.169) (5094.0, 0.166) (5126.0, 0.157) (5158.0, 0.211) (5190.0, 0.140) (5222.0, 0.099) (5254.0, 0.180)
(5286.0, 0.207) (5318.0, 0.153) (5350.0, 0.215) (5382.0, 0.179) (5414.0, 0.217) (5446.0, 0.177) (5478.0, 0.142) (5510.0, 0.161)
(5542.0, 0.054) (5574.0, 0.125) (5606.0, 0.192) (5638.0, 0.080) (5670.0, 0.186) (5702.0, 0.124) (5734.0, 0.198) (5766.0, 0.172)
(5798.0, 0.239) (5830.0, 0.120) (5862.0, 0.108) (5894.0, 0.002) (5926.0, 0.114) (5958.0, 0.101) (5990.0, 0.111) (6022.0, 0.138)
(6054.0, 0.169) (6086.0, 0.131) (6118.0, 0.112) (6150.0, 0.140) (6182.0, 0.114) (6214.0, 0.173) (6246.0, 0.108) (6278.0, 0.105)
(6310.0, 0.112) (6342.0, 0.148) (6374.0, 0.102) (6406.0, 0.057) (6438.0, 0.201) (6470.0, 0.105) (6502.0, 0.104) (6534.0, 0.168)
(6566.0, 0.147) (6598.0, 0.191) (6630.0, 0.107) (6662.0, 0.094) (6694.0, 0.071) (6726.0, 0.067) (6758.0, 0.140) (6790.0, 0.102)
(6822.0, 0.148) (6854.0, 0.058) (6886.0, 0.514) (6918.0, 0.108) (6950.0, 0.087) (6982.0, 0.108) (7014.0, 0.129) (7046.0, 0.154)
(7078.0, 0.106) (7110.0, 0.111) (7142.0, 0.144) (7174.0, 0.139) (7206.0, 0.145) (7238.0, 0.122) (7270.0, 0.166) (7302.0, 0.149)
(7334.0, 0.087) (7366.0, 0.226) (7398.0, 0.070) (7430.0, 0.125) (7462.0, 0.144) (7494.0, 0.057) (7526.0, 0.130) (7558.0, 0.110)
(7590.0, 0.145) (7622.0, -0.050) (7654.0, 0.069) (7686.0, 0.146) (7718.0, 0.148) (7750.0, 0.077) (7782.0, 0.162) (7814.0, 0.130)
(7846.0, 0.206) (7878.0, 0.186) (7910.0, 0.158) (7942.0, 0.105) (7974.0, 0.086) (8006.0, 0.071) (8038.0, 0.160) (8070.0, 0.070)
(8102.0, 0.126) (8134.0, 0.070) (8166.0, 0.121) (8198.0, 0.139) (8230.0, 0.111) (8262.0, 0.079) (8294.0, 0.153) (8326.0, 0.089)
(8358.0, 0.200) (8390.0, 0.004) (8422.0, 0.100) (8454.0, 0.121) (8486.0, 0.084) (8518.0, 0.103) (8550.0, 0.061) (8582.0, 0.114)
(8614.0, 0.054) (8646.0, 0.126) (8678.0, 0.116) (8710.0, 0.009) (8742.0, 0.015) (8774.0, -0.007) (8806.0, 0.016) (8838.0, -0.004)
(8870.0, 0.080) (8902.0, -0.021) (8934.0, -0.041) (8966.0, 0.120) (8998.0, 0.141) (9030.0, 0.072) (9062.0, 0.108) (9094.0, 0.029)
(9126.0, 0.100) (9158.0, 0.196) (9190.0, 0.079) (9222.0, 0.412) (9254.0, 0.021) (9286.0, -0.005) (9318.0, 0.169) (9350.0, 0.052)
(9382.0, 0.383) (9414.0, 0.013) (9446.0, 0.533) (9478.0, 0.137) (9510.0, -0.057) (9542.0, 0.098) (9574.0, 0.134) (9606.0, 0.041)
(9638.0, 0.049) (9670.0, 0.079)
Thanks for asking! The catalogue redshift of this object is 0.84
